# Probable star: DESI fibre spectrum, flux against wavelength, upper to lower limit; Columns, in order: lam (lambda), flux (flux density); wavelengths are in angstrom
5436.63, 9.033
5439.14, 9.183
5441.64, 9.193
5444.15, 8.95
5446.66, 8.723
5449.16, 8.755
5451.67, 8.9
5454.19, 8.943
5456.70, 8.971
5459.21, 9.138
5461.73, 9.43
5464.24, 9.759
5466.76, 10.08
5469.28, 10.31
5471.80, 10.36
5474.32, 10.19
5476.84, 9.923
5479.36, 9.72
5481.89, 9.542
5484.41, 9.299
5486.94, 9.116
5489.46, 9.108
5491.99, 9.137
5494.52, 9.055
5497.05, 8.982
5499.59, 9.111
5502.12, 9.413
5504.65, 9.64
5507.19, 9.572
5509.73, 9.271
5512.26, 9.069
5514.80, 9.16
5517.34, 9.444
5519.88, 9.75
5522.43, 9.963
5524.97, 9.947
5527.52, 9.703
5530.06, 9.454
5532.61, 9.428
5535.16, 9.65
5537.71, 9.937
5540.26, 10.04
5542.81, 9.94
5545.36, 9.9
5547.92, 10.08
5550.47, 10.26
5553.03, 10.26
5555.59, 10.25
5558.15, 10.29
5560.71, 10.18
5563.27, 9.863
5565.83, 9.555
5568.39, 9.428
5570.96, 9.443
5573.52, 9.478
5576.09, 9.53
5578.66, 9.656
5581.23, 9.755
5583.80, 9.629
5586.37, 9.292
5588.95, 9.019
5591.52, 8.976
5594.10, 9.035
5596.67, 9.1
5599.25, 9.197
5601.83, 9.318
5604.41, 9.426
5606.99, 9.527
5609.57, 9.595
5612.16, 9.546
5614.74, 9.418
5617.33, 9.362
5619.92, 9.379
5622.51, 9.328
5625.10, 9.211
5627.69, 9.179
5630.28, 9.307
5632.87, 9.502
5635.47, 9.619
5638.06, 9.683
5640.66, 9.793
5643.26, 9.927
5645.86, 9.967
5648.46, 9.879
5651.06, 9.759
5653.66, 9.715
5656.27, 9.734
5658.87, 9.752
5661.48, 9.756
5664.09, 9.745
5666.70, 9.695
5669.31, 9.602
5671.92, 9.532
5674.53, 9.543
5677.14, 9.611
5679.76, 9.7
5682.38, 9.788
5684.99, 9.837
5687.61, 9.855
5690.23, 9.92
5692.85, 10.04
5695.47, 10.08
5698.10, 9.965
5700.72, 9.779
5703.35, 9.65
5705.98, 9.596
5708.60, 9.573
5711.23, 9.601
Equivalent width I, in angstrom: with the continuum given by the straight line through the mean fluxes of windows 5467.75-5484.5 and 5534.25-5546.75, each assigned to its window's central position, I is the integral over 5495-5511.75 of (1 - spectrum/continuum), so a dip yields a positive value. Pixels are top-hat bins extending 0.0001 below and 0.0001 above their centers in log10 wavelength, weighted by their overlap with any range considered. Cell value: 1.1 angstrom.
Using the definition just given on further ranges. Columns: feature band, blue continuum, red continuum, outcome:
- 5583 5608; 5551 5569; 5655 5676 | 1.7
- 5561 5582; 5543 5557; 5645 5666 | 0.9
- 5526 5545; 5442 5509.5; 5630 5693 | -0.5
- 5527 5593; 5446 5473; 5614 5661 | -1.5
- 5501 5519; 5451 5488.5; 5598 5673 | 0.4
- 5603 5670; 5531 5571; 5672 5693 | 1.5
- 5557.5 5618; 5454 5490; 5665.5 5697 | 1.4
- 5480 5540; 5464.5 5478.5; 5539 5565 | 4.0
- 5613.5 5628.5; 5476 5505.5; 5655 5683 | 0.4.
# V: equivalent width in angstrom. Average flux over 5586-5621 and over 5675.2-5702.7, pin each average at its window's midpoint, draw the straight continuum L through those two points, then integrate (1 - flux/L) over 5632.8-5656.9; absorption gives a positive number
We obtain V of -0.5 angstrom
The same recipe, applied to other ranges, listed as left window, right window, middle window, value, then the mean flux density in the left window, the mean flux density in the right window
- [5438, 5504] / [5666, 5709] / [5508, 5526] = -0.12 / 9.36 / 9.76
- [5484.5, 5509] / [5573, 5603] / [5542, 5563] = -1.91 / 9.24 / 9.33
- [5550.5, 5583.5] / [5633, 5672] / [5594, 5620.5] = 1.12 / 9.82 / 9.74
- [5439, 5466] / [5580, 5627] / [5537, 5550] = -1.06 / 9.1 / 9.34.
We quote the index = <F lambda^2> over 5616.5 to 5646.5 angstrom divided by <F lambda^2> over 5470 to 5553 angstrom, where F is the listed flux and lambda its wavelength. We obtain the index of 1.0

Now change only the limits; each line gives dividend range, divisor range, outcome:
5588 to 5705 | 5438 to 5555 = 1.06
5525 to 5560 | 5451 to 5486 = 1.06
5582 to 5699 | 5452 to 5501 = 1.07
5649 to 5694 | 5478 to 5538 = 1.10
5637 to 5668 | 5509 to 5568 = 1.04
